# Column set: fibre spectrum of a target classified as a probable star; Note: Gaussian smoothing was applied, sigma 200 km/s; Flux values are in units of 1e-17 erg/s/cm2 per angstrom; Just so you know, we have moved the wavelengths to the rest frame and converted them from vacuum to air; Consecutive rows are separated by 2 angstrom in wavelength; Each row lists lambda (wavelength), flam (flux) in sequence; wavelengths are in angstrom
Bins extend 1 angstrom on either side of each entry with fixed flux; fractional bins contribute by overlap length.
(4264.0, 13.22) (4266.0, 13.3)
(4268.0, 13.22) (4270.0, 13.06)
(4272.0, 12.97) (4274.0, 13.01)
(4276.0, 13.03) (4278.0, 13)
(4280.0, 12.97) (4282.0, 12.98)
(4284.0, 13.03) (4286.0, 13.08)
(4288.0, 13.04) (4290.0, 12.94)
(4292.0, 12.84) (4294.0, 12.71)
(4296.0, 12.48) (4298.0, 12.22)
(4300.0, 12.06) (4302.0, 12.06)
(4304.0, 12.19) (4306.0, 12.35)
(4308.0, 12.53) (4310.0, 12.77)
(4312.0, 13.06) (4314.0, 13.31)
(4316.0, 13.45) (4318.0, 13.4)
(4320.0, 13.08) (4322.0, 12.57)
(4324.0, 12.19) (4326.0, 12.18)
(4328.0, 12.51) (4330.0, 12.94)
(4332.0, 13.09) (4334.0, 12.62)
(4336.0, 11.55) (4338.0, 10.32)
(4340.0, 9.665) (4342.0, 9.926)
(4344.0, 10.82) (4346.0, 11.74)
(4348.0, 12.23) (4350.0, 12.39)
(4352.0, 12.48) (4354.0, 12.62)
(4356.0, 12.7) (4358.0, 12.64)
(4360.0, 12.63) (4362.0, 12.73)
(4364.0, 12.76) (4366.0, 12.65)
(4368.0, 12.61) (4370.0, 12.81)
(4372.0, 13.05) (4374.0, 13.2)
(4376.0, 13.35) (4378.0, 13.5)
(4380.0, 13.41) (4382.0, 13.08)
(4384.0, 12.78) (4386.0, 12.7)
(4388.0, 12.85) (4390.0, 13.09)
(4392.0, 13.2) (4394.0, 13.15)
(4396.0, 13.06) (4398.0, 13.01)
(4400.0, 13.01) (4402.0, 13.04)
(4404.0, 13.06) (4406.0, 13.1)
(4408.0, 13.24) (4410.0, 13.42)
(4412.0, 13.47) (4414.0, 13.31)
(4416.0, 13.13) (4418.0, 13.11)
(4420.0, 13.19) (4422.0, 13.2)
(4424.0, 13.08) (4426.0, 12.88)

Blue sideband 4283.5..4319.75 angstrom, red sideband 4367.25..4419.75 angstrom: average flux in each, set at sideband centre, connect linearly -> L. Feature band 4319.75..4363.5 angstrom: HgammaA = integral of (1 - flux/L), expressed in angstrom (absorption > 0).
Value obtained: 2.9 angstrom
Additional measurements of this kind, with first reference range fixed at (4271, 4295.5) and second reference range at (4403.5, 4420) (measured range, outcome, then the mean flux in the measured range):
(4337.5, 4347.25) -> 1.89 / 10.5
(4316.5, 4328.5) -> 0.32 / 12.7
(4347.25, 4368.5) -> 0.86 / 12.6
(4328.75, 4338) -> 0.54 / 12.3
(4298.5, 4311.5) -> 0.65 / 12.4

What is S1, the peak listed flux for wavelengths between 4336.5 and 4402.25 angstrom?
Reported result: 13.5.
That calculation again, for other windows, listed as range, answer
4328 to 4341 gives 13.09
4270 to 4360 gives 13.45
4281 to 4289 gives 13.08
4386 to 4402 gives 13.2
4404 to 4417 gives 13.47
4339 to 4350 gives 12.39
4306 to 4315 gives 13.31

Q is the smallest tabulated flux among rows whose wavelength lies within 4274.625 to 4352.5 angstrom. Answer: 9.665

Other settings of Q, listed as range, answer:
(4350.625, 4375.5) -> 12.48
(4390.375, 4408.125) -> 13.01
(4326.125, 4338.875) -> 10.32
